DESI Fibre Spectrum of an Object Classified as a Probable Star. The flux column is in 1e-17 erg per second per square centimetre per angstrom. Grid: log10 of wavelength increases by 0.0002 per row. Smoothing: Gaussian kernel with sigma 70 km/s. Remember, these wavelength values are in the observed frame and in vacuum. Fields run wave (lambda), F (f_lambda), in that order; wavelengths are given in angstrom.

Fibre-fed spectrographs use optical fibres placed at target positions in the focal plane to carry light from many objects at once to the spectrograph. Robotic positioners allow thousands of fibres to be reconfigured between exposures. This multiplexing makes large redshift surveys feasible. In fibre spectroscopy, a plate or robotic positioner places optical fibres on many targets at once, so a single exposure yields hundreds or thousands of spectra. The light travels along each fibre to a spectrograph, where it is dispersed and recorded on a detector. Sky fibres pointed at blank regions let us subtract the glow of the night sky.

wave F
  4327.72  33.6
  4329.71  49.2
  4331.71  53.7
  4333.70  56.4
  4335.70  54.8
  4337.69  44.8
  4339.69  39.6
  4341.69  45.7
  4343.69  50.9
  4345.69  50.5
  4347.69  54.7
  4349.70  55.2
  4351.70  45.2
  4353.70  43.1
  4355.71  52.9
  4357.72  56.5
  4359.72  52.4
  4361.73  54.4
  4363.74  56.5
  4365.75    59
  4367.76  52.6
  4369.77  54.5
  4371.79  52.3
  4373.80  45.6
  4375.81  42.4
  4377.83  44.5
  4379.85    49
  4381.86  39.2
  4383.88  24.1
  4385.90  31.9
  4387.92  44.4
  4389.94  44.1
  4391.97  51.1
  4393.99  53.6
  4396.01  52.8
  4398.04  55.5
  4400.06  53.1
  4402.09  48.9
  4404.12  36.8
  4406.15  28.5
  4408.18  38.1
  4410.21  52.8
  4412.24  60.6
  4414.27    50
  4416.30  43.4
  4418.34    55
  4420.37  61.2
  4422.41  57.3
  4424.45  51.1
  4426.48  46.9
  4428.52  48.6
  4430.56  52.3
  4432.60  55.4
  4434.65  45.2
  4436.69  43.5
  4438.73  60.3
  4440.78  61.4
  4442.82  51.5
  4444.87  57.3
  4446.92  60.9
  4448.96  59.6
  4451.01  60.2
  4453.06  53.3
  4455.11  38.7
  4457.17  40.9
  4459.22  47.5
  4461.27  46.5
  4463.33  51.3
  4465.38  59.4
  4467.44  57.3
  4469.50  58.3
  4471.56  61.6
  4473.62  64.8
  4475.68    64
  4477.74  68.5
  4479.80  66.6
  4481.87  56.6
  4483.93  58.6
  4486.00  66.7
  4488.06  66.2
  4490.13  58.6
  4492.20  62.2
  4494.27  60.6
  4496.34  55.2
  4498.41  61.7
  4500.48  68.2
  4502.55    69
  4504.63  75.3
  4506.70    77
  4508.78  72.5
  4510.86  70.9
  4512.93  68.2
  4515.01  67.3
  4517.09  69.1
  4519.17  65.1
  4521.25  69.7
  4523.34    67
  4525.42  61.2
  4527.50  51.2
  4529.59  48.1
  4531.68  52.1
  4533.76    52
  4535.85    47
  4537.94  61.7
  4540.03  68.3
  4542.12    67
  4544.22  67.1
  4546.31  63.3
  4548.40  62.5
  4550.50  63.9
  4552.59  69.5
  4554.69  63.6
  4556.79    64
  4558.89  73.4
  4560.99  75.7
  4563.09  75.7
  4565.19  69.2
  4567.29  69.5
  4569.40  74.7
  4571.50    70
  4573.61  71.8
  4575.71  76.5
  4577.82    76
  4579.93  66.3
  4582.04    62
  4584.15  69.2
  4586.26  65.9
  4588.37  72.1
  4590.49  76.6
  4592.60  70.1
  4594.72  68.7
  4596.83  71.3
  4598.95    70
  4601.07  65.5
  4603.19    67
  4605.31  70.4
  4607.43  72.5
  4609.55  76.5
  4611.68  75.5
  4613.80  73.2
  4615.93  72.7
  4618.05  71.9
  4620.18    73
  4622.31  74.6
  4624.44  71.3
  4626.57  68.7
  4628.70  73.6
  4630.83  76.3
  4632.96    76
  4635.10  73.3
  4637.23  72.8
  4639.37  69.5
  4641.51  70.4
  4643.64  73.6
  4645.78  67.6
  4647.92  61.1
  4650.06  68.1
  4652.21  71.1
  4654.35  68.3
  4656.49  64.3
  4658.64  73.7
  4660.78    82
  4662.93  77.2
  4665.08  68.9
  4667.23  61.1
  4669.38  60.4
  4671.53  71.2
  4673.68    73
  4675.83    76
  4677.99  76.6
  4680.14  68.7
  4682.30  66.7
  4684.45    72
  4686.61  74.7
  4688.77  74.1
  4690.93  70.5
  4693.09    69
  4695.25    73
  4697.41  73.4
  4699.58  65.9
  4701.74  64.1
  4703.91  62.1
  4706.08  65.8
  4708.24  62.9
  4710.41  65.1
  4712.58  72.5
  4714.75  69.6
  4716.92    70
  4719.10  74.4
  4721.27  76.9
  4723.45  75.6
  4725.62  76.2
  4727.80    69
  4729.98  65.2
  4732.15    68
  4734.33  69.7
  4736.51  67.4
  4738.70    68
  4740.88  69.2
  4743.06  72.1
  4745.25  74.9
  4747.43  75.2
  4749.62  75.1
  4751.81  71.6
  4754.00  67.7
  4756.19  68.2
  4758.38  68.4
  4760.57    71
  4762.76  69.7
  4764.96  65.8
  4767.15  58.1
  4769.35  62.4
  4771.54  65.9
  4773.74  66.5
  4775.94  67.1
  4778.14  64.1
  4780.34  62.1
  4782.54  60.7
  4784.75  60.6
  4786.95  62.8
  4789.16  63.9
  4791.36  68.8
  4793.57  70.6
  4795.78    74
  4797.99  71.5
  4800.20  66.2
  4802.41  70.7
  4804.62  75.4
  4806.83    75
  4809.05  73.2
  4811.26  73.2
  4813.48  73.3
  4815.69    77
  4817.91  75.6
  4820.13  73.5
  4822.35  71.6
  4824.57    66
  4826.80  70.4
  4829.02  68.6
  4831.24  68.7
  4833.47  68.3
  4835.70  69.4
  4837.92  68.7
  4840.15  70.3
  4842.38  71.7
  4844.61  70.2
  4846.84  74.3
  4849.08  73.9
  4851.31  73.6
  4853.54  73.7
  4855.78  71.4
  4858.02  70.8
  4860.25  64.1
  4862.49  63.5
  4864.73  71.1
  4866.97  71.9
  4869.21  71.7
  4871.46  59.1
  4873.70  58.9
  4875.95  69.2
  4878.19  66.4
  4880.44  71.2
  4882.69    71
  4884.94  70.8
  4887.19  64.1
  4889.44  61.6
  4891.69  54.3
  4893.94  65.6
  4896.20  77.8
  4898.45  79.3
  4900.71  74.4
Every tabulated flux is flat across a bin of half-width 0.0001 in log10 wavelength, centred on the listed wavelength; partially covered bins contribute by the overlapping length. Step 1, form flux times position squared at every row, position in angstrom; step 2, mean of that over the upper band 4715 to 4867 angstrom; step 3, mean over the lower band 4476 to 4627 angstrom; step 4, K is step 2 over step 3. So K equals 1.15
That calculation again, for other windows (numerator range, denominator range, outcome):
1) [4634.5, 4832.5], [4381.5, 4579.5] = 1.32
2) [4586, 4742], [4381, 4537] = 1.39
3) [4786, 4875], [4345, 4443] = 1.72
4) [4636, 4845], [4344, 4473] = 1.60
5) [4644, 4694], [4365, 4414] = 1.71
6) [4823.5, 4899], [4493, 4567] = 1.22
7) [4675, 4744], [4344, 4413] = 1.69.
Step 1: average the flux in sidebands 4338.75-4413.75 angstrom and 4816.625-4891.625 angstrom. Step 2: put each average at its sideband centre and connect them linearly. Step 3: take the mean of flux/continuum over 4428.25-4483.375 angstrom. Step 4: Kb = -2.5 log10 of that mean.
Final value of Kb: -0.079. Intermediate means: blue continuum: 47.9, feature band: 55.4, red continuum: 69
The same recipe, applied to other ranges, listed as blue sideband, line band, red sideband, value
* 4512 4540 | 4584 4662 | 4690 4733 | -0.10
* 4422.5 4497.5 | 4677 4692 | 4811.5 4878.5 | -0.12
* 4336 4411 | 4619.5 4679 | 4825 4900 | -0.19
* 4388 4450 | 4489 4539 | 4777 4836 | -0.14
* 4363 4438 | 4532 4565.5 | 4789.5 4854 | -0.15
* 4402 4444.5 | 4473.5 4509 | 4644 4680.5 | -0.17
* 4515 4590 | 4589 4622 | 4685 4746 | -0.07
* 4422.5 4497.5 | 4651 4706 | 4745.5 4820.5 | -0.09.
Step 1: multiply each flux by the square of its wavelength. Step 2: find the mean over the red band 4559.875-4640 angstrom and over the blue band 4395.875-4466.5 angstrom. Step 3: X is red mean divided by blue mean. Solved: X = 1.52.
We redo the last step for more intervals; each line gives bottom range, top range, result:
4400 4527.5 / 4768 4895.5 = 1.39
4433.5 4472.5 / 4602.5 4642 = 1.47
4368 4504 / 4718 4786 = 1.48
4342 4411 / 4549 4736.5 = 1.66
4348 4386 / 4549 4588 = 1.58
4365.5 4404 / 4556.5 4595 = 1.65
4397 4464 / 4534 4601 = 1.43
